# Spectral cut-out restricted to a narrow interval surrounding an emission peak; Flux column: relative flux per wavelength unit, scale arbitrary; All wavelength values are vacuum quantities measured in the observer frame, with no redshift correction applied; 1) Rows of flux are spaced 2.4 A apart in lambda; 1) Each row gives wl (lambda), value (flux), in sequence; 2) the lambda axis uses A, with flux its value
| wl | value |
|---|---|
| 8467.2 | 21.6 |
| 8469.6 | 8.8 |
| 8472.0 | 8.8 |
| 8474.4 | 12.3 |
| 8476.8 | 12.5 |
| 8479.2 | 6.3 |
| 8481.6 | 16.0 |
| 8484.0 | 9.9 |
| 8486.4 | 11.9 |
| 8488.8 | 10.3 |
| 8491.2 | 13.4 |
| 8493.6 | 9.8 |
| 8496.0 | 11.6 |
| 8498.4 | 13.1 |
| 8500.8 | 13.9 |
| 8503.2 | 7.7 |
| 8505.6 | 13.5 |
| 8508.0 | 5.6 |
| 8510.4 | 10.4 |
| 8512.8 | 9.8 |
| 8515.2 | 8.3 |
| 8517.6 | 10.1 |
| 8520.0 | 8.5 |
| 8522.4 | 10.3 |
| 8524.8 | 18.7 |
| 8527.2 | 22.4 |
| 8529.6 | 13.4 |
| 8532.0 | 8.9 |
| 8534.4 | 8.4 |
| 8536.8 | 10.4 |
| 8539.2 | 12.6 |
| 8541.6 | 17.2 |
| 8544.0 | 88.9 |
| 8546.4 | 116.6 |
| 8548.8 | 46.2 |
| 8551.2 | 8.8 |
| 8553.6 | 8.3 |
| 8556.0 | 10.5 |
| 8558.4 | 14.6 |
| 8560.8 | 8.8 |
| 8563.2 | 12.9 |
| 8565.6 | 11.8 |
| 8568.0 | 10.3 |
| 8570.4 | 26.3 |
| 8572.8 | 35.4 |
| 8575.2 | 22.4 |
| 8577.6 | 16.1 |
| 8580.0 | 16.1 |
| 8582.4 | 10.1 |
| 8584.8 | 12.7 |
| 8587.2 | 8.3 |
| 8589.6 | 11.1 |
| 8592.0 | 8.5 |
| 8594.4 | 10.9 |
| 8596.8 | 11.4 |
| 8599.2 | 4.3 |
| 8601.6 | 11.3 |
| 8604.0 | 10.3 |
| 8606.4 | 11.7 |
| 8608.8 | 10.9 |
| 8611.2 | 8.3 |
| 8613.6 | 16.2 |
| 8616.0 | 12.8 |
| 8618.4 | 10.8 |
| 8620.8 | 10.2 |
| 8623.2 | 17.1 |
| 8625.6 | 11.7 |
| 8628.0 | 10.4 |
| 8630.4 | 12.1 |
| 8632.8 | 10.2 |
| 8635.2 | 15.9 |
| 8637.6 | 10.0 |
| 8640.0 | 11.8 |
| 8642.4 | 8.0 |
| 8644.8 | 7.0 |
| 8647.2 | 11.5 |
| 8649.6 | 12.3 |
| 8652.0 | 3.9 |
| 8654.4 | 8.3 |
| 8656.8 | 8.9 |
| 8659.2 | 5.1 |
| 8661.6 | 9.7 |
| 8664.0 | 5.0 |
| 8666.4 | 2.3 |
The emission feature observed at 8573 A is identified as [N II] 6583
